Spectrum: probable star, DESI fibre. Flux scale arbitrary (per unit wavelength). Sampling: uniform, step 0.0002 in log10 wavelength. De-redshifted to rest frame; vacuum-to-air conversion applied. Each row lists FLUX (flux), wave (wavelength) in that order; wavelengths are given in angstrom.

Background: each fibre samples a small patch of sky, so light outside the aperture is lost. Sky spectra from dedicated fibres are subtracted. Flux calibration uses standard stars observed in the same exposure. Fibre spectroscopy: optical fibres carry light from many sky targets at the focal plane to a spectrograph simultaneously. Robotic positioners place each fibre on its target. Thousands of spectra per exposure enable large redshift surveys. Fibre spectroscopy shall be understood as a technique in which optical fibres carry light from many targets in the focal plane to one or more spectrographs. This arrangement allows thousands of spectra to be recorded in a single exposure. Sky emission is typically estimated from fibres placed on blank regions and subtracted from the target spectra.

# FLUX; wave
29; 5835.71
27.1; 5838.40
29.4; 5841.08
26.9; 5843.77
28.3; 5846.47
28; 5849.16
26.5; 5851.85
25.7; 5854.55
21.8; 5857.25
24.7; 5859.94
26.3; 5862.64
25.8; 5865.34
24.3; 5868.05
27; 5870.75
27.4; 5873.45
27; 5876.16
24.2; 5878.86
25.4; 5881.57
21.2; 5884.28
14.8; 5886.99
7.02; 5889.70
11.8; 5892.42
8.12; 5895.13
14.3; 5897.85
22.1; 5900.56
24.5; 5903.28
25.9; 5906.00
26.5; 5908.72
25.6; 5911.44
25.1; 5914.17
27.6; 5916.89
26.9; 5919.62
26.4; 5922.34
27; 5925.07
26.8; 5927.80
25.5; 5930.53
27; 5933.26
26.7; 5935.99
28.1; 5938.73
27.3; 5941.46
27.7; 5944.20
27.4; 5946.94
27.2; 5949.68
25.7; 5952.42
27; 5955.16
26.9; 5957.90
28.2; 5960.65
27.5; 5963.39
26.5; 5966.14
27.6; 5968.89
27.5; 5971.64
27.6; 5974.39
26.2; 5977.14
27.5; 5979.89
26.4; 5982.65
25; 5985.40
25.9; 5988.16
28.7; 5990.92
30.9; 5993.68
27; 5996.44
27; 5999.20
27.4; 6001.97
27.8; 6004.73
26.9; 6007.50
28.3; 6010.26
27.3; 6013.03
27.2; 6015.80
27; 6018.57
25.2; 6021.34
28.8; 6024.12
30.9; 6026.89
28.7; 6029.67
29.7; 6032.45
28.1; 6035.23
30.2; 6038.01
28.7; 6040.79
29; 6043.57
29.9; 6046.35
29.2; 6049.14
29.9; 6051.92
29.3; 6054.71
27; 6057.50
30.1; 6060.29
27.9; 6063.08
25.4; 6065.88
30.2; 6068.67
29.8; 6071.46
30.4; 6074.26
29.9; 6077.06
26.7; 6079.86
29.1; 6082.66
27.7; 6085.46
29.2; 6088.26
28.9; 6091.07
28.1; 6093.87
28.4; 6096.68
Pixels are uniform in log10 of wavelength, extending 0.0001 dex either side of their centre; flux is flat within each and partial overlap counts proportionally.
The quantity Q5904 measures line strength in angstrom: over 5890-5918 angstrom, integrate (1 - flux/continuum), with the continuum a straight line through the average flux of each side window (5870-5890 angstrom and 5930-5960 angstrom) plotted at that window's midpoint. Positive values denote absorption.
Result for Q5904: 4.3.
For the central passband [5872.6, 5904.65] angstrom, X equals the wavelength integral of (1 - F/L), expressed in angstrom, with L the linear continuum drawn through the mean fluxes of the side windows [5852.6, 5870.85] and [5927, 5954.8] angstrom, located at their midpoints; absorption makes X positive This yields 8.5 angstrom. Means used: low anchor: 25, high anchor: 26.9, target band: 18.9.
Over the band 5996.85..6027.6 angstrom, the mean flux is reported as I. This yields 27.5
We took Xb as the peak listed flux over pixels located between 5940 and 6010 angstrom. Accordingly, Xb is 30.9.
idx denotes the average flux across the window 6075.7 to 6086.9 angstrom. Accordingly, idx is 28.4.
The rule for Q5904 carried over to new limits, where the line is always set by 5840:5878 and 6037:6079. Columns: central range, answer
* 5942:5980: 0.77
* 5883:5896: 6.82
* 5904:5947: 0.91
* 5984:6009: 0.73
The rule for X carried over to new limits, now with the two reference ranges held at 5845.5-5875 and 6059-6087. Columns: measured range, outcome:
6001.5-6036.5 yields 0.1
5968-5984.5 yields 0.2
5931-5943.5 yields -0.1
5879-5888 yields 1.7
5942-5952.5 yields 0.0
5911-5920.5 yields 0.1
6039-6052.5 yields -0.5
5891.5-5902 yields 4.8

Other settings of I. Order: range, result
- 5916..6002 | 27.1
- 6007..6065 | 28.5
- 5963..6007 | 27.3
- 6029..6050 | 29.2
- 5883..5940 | 22.3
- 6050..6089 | 28.8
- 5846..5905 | 22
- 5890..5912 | 19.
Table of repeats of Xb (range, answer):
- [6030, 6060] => 30.2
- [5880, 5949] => 28.1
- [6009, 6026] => 28.8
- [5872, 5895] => 27.4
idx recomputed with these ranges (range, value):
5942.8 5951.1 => 27.4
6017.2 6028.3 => 28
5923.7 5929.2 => 26.9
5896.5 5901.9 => 18.2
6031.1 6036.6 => 28.9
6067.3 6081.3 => 29.4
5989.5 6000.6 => 28.4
